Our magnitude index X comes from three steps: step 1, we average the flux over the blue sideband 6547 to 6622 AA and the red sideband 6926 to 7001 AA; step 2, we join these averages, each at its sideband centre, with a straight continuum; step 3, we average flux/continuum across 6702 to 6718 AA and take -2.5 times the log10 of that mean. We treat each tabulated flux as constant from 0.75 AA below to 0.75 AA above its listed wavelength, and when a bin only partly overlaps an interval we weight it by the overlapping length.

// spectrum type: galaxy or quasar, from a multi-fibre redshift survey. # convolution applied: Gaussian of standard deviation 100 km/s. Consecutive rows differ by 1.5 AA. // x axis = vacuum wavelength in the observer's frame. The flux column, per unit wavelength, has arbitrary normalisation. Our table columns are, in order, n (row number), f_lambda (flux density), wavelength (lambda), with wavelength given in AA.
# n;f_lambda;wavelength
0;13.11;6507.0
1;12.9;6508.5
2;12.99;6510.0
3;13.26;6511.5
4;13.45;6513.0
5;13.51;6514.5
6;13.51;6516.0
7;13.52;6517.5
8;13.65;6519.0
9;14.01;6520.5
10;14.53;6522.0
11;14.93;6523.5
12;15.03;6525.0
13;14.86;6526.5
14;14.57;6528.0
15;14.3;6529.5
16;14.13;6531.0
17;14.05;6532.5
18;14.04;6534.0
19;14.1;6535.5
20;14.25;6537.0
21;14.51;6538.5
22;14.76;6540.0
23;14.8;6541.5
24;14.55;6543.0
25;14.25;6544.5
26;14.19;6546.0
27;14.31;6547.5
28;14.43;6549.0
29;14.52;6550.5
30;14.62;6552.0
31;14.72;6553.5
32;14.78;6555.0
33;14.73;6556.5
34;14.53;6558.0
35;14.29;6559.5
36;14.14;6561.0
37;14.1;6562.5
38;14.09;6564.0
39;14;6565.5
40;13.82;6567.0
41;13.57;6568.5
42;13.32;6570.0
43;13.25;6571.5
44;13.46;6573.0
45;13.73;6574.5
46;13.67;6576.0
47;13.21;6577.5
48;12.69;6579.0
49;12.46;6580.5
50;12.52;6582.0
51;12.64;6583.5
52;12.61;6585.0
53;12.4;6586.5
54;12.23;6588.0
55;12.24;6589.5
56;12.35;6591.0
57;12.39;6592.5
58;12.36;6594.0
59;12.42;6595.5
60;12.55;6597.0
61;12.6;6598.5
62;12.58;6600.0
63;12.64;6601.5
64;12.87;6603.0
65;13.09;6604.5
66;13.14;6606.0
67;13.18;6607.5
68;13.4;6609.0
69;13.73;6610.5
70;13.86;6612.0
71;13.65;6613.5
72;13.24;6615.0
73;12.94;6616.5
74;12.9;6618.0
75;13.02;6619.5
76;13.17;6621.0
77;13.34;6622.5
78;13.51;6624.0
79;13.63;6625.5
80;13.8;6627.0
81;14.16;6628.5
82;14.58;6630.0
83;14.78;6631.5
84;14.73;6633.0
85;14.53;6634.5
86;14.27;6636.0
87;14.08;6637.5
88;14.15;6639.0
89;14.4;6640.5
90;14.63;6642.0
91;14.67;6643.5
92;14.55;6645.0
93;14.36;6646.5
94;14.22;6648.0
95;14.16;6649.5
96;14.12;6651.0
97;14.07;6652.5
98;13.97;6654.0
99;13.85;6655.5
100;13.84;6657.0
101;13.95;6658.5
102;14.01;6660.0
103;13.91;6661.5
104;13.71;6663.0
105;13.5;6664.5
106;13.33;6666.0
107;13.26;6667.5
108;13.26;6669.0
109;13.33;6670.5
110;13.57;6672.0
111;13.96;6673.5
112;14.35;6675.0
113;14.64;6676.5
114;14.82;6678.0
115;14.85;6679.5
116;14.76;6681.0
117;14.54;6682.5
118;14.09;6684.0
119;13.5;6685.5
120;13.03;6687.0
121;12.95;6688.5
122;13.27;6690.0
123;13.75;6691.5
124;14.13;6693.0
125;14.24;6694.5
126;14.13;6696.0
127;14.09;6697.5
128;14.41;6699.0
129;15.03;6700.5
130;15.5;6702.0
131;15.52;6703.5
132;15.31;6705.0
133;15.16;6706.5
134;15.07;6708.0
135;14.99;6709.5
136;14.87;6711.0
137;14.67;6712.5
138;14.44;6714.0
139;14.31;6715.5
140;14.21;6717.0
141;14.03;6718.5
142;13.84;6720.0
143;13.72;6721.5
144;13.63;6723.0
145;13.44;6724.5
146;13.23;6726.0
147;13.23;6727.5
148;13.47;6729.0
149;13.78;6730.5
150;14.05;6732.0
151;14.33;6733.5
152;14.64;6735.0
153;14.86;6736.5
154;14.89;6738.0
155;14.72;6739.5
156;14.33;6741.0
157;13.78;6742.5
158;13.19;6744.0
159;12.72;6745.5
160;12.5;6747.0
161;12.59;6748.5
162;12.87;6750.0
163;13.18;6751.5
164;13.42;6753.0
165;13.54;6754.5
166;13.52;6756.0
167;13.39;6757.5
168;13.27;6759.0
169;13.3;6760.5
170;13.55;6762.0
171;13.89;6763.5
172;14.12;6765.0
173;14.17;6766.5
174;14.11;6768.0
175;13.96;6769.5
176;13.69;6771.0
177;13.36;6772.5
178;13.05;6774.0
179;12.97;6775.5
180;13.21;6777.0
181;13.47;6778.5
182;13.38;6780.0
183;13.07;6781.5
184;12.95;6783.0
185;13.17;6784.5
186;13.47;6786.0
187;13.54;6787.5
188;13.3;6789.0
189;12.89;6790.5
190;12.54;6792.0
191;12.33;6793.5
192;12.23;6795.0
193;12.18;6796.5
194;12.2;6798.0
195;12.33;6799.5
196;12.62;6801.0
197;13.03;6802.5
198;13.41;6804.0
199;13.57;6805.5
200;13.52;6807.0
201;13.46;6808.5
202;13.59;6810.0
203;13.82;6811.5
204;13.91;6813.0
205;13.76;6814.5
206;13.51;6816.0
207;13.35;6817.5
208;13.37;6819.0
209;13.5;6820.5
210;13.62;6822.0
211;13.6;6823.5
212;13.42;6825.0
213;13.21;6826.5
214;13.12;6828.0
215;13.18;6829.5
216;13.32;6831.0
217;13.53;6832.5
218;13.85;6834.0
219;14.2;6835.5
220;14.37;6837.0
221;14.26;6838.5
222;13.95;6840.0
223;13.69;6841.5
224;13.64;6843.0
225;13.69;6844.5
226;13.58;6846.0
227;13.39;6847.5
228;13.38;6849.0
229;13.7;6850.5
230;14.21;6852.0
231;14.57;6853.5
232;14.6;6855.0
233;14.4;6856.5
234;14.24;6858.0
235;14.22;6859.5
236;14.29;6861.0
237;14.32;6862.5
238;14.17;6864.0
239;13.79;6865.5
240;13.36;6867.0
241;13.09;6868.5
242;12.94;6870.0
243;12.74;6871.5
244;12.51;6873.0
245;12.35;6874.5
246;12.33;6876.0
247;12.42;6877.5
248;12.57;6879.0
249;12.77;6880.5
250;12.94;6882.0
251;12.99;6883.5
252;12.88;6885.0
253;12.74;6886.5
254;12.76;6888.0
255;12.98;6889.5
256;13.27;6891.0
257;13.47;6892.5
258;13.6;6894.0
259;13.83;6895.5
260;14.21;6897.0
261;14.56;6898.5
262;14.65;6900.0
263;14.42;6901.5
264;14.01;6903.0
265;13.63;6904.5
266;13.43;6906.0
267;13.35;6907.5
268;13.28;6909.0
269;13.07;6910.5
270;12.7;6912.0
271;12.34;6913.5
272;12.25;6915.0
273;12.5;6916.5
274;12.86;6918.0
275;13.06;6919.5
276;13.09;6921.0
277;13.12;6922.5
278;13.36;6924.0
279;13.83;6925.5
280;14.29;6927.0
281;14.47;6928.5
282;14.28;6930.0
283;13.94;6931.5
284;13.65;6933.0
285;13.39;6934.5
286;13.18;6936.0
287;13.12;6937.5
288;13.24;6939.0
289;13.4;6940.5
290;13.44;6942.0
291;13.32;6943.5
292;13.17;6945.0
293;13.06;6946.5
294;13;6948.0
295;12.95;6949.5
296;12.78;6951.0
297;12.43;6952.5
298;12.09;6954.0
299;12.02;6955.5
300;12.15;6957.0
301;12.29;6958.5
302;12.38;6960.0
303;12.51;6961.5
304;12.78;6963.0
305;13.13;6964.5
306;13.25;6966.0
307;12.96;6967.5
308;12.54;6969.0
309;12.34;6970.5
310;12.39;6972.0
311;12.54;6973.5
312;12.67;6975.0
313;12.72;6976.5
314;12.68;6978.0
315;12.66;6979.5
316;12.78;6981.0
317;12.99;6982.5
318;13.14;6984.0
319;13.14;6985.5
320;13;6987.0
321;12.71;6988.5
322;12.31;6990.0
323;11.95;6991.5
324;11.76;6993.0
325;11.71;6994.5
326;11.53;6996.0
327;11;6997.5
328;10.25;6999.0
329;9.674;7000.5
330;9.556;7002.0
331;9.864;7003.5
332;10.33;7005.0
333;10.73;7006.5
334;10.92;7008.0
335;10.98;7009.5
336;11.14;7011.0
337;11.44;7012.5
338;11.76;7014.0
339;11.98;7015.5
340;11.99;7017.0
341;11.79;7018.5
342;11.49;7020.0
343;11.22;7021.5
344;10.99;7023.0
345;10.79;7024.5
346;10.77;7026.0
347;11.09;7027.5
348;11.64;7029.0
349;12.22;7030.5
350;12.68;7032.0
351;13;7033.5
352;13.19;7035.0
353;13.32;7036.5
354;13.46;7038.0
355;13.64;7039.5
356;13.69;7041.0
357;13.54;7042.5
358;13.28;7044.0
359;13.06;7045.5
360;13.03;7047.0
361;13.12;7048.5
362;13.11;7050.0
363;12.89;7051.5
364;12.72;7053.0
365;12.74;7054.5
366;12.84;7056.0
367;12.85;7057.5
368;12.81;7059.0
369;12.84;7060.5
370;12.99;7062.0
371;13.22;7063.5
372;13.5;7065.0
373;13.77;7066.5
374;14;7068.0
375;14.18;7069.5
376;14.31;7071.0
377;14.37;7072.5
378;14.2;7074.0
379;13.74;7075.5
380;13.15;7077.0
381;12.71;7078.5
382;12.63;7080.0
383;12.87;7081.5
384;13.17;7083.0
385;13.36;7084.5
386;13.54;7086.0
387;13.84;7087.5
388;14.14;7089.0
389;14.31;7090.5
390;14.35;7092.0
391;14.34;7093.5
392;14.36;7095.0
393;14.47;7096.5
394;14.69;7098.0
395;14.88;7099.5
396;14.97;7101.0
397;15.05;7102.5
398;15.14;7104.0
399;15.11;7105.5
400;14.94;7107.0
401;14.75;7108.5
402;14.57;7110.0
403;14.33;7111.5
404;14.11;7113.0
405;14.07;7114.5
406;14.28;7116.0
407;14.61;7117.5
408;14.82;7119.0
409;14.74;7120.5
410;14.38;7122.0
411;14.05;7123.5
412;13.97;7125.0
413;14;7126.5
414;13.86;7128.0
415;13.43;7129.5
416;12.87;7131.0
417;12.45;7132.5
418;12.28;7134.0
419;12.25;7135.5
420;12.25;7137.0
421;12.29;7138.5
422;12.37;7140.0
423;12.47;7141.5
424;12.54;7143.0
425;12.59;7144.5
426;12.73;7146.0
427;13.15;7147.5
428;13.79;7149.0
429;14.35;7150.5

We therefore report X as -0.13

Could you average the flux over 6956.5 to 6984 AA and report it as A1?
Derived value 12.7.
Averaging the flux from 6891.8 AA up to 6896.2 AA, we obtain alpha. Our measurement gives 13.6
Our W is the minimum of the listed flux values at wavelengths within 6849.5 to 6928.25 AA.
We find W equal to 12.25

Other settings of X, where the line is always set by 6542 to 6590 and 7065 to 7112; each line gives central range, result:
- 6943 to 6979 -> 0.110 mag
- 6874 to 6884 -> 0.109 mag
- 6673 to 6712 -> -0.048 mag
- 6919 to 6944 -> 0.036 mag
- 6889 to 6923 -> 0.047 mag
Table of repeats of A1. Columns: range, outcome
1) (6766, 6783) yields 13.5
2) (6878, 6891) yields 12.8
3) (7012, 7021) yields 11.7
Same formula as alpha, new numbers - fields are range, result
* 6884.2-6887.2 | 12.8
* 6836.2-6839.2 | 14.3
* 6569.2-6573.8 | 13.4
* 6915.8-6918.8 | 12.7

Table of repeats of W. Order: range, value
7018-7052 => 10.77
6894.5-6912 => 12.7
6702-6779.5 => 12.5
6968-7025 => 9.556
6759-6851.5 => 12.18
